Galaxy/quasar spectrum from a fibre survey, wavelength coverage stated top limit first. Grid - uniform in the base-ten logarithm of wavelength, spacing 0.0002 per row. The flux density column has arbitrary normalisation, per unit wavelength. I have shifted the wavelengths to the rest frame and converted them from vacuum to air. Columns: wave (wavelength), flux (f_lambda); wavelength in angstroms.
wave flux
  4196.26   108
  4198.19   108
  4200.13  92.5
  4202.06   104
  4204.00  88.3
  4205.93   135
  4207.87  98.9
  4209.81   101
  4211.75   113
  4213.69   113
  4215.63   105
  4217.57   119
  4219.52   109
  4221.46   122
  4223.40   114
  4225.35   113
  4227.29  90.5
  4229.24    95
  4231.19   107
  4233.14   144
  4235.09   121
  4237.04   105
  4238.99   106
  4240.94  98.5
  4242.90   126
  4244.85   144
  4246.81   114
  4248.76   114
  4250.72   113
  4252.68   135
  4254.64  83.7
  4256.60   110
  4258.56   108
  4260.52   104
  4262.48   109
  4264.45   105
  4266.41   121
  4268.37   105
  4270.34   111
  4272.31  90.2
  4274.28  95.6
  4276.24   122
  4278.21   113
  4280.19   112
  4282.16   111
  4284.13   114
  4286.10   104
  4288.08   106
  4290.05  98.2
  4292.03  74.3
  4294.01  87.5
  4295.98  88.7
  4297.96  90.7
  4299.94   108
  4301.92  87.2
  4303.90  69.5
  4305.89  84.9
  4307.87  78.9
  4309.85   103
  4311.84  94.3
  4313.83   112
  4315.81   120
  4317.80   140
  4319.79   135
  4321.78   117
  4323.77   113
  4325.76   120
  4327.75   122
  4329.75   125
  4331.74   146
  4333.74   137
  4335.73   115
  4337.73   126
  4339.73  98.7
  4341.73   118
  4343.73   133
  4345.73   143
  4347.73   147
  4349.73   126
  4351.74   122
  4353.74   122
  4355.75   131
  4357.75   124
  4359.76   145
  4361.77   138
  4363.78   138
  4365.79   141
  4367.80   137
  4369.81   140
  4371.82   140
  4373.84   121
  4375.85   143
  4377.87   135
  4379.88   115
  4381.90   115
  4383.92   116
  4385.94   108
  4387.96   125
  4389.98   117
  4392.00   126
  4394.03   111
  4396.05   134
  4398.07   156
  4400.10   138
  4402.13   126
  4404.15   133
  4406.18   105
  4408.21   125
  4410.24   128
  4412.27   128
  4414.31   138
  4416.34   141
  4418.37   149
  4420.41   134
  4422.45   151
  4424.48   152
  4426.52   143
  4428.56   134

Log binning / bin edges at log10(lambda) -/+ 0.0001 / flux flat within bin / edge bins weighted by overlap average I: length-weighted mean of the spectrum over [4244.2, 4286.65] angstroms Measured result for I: 111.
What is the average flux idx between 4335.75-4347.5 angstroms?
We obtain 125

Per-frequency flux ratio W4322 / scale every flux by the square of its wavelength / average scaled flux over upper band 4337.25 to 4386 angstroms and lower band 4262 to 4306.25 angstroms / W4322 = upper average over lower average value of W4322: 1.3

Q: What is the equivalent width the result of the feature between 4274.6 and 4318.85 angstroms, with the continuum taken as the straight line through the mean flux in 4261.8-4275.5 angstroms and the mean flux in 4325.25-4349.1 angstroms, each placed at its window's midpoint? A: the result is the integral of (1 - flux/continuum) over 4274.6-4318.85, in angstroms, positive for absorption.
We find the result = 5.2 angstroms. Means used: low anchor 105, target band 101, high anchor 128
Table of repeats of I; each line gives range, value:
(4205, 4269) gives 112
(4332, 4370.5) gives 131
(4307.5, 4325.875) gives 114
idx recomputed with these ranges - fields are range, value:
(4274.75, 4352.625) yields 112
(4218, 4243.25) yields 111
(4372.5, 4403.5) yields 126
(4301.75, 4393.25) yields 122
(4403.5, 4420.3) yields 131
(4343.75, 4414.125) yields 130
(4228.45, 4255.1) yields 115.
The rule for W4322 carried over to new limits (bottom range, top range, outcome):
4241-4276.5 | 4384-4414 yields 1.21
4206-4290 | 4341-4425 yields 1.26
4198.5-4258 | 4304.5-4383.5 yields 1.18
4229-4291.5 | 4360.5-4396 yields 1.22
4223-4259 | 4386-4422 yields 1.24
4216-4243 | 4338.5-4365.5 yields 1.23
